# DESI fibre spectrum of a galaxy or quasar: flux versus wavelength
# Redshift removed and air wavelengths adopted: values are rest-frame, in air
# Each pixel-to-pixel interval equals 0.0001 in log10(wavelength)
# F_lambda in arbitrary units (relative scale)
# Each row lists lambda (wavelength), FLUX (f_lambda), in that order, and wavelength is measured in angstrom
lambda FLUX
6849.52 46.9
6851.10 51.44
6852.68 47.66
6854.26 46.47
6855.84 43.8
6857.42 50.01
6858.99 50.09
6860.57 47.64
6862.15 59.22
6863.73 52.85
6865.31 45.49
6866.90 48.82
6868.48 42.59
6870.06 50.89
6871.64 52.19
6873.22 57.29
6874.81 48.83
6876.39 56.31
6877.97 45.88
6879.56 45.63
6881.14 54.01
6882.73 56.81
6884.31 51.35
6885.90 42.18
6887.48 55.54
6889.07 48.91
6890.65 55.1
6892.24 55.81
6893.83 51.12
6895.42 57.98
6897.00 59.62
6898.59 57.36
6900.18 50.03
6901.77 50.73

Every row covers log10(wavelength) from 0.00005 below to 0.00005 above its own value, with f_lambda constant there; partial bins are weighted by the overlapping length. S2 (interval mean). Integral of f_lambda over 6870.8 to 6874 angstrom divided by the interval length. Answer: 54.7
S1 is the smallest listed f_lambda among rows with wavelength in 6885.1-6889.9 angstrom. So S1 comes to 42.18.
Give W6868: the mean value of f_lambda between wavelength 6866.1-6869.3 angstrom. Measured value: 45.7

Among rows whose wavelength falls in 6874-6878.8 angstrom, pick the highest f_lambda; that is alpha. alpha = 56.31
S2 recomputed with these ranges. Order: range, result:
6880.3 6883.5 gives 55.2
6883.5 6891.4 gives 50.7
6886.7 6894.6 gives 53.3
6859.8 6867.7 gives 50.8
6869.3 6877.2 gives 53.1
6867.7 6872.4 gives 48.6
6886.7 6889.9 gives 52.3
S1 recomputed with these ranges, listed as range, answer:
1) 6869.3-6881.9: 45.63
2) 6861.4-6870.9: 42.59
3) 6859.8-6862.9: 47.64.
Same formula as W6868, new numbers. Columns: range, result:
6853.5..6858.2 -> 46.7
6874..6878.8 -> 50.3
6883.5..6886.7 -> 47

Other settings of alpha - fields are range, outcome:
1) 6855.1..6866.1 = 59.22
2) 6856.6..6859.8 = 50.09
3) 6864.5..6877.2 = 57.29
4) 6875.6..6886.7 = 56.81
